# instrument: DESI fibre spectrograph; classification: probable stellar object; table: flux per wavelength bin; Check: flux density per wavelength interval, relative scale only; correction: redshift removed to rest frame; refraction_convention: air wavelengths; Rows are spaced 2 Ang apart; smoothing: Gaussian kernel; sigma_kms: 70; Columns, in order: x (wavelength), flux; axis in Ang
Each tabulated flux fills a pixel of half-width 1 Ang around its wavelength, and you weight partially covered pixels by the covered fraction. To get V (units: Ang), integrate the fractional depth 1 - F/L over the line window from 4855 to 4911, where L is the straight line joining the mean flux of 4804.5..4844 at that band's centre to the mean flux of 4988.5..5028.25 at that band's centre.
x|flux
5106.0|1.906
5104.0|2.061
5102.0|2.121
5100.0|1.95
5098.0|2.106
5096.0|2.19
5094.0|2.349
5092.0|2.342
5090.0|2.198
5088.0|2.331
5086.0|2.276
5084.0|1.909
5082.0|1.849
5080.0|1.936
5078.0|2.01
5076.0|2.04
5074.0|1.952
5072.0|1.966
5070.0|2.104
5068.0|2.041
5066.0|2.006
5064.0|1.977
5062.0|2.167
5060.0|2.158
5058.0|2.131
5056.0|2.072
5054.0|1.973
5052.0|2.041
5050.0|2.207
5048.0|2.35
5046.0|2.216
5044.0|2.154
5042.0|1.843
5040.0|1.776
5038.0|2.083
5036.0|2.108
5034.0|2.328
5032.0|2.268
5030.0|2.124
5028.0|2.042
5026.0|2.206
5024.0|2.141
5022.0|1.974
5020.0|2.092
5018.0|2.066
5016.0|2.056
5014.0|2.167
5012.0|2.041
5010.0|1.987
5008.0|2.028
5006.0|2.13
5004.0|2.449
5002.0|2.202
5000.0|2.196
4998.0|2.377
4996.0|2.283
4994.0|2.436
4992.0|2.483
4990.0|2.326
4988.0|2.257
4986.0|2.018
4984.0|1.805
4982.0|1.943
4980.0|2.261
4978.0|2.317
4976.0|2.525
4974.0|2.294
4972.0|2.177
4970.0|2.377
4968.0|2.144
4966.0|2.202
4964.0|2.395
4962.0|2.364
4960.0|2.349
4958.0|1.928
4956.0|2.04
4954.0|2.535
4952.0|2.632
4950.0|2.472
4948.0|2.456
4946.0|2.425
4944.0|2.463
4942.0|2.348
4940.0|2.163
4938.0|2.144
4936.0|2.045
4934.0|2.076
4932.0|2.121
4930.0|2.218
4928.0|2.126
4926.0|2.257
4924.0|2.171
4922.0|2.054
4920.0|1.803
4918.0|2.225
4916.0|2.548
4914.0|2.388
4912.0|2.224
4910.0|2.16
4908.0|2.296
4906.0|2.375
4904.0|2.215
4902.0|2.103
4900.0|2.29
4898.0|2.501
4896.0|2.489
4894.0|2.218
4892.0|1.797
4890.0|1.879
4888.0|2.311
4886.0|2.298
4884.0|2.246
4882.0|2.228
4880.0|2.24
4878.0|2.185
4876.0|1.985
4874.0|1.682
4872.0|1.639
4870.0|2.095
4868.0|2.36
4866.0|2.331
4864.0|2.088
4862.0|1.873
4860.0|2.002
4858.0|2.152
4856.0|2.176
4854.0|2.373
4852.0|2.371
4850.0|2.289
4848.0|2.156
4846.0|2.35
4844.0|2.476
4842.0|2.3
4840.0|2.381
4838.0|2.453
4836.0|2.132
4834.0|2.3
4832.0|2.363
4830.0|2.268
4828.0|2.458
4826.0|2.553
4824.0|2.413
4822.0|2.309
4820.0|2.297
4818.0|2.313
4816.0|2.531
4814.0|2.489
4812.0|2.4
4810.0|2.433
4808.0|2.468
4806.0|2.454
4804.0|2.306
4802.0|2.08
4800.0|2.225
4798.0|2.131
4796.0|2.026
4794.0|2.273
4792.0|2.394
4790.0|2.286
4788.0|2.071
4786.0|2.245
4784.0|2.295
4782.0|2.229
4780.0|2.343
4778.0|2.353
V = 4.1 Ang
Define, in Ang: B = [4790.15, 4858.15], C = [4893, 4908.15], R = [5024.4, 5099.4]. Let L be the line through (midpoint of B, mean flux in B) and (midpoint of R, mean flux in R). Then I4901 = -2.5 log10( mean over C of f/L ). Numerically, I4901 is -0.03 mag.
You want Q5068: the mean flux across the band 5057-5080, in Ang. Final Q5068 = 2.05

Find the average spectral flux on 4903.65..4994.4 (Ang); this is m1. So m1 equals 2.25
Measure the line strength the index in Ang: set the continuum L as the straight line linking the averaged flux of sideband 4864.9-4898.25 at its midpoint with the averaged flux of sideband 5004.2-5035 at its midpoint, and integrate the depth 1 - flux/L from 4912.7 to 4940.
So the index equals -0.5 Ang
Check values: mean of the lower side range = 2.14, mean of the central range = 2.17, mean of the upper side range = 2.12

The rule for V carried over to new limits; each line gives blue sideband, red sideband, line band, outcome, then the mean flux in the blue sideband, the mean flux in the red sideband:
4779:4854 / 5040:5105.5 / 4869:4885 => 1.61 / 2.32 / 2.09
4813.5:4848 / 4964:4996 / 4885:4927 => 1.57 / 2.37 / 2.24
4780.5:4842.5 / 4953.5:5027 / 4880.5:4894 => 0.79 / 2.32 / 2.2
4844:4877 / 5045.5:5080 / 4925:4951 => -1.78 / 2.13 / 2.08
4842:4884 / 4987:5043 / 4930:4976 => -2.65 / 2.16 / 2.16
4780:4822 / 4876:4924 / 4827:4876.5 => 1.14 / 2.3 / 2.21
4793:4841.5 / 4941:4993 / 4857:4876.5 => 2.51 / 2.34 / 2.29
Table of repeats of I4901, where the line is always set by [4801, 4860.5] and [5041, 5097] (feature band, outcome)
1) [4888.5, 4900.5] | 0.04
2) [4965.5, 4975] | -0.02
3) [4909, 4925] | 0.03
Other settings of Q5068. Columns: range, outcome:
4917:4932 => 2.12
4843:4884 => 2.15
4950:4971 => 2.3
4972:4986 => 2.18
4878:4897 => 2.19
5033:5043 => 2.03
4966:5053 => 2.17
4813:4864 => 2.31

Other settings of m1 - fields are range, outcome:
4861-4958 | 2.2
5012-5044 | 2.09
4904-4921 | 2.25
